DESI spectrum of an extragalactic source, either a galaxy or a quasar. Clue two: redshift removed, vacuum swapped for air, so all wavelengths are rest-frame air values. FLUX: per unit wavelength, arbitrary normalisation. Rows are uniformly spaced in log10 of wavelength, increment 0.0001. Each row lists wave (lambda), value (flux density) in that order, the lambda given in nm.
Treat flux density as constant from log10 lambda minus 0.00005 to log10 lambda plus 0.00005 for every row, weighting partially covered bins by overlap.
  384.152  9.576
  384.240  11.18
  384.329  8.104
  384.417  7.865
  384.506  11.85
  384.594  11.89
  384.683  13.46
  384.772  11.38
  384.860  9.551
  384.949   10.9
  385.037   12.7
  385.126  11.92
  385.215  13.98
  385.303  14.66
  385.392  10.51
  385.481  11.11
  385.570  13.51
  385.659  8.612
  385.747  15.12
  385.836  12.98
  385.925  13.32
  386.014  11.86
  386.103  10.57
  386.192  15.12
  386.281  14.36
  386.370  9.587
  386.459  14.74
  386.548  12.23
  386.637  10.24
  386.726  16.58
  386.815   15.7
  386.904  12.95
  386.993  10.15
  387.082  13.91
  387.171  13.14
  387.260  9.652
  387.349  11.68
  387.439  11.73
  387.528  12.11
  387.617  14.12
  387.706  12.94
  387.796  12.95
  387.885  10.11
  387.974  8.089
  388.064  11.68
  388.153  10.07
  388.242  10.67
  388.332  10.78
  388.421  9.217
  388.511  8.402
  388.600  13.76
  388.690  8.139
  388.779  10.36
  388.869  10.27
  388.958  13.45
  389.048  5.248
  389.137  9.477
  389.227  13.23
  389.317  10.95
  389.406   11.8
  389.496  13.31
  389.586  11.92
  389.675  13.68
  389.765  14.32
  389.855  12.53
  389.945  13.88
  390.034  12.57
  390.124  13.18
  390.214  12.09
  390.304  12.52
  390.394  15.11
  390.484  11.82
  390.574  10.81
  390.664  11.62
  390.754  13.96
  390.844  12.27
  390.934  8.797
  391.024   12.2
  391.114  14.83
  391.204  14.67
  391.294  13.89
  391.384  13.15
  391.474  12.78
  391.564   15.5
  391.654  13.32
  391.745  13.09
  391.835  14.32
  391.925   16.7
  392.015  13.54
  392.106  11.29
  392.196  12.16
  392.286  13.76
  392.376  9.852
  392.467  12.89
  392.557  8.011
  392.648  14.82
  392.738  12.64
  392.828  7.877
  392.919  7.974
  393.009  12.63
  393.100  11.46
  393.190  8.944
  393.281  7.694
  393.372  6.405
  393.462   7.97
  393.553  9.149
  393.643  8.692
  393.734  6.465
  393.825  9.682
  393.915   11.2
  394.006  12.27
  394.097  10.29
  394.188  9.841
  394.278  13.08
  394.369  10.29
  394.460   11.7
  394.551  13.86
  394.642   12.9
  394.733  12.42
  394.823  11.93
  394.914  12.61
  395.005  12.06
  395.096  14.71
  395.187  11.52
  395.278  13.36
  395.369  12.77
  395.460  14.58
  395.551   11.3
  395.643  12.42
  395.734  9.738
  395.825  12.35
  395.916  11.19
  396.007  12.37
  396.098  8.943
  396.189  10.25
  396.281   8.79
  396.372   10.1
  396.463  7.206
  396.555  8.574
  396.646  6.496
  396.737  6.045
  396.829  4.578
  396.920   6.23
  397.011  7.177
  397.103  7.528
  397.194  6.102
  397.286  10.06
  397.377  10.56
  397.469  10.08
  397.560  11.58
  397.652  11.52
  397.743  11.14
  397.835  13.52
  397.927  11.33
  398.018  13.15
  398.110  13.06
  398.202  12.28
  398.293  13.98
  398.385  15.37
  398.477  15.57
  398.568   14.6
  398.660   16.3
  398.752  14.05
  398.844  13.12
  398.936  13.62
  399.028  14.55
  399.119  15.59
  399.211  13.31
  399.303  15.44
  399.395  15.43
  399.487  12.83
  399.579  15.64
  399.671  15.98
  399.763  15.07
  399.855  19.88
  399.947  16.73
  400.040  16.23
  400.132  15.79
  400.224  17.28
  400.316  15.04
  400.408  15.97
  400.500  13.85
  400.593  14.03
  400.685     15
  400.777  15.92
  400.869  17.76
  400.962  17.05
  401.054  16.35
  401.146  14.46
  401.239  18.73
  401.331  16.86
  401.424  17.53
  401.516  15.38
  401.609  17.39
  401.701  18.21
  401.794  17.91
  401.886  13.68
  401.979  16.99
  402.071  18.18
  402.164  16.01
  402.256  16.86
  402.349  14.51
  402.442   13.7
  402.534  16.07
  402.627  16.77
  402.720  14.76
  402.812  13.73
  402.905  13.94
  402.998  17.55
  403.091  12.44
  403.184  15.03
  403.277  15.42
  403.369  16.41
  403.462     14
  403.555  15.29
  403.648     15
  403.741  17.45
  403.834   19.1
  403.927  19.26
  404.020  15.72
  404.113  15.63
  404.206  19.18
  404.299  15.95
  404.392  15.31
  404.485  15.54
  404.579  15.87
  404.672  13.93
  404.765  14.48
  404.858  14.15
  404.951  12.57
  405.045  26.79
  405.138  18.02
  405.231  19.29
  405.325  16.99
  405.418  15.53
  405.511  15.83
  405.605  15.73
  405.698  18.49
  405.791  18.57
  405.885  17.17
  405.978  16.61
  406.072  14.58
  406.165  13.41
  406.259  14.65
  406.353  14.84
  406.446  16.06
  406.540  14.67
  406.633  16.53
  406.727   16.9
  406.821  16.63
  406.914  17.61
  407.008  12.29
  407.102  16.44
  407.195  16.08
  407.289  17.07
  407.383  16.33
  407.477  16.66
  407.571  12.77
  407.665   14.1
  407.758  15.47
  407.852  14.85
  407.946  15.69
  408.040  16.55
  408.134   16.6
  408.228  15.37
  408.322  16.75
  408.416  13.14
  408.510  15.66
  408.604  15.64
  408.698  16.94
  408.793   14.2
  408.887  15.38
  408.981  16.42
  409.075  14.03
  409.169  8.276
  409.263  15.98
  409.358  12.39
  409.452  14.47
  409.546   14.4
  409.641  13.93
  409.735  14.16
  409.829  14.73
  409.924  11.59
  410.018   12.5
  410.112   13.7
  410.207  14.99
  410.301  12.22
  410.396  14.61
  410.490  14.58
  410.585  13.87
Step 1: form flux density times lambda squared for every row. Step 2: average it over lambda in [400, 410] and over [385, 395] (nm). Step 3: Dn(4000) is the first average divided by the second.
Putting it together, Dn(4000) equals 1.4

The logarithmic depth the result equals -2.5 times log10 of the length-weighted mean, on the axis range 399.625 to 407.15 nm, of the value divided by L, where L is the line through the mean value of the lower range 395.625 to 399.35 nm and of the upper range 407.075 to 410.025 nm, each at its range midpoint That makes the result -0.23 mag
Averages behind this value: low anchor 11.2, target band 16.2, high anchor 14.9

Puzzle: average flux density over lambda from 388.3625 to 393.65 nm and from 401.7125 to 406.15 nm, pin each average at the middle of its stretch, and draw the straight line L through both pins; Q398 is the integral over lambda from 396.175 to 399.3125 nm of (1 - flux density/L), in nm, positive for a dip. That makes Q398 0.654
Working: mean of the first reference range 11.7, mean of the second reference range 16.2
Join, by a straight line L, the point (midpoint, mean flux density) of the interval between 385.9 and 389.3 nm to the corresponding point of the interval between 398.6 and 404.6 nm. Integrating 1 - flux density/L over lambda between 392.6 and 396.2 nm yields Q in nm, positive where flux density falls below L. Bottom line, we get 0.689 nm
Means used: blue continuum 11.6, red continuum 15.8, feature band 11.1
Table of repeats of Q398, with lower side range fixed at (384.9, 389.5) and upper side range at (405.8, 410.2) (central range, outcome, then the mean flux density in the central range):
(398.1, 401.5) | -0.41 nm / 15.4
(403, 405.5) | -0.33 nm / 16.3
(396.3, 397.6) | 0.52 nm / 8.03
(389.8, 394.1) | 0.26 nm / 11.8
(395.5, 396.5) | 0.20 nm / 10.5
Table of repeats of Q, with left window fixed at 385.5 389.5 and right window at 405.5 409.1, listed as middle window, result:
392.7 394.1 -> 0.38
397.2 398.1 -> 0.16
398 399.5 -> -0.03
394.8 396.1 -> 0.11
